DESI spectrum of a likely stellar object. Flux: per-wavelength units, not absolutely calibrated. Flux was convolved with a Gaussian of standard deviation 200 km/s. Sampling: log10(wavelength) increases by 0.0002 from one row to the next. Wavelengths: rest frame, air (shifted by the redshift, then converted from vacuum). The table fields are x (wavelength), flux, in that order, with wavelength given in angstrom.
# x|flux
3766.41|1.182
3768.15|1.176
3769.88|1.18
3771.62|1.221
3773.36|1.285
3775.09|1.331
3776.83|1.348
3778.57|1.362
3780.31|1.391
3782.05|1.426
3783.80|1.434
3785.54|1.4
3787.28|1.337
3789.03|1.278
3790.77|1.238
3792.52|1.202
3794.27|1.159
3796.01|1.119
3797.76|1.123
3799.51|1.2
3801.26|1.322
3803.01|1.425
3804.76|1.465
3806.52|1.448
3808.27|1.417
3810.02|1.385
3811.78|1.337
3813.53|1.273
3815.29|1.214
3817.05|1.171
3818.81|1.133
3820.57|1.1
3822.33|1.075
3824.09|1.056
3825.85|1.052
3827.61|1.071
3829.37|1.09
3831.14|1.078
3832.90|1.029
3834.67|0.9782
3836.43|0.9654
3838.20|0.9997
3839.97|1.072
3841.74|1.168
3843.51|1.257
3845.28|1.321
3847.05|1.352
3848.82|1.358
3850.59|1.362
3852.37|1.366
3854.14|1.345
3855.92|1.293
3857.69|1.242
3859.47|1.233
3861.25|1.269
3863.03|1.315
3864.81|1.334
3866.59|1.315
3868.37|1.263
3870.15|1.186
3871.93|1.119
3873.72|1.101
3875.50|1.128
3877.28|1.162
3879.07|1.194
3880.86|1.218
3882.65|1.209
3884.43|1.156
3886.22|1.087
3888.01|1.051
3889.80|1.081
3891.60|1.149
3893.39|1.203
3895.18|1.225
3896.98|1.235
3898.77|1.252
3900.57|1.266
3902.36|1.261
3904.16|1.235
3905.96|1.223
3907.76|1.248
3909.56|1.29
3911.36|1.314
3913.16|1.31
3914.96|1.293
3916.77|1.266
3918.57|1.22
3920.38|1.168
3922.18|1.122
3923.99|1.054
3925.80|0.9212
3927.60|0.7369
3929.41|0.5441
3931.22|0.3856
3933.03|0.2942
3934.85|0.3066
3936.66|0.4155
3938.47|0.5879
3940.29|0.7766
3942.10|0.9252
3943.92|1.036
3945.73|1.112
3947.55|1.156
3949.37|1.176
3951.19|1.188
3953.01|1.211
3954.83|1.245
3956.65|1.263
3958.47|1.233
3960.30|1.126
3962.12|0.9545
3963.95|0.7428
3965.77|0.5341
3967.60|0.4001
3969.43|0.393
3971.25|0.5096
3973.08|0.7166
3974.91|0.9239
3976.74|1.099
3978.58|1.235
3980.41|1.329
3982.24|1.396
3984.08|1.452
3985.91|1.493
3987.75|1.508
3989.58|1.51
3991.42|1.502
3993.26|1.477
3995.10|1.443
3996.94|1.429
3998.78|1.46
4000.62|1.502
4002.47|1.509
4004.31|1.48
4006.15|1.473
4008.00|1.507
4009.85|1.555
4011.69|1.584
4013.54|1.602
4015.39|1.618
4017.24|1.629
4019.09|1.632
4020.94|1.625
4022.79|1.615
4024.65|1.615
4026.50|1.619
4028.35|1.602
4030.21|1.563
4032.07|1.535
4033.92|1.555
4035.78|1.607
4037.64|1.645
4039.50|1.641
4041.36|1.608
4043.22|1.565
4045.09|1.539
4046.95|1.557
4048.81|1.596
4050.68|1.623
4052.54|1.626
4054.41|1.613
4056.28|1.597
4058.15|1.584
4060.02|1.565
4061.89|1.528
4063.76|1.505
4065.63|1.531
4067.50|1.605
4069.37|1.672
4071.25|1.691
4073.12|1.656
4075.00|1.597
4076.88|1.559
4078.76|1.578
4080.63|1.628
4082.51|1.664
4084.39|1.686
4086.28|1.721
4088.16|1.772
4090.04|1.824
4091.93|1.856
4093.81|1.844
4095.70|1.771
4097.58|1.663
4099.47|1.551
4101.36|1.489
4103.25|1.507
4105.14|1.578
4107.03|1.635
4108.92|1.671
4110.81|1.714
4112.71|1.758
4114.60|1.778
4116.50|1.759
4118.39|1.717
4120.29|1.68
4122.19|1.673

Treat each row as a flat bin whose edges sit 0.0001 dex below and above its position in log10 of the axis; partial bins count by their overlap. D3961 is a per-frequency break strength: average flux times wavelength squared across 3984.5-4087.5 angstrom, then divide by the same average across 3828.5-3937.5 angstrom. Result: 1.5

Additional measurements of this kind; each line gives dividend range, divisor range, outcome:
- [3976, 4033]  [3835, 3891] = 1.34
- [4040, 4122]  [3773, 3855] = 1.52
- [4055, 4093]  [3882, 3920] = 1.47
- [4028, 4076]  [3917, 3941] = 2.27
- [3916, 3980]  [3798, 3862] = 0.77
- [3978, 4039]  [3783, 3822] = 1.33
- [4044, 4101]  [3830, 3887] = 1.52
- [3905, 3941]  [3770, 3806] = 0.76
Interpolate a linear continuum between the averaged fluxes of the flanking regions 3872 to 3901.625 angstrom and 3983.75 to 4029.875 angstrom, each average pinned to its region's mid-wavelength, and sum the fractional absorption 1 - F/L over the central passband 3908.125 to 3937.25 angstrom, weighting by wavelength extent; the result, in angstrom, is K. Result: 7.9 angstrom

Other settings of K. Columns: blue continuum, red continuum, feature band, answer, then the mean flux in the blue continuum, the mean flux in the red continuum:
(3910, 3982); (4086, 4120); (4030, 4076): -4.39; 0.935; 1.7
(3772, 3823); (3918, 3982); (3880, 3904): -3.32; 1.29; 0.891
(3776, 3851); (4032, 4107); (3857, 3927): 7.76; 1.23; 1.62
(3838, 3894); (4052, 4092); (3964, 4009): 7.84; 1.22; 1.63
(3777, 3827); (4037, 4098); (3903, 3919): 1.73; 1.27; 1.64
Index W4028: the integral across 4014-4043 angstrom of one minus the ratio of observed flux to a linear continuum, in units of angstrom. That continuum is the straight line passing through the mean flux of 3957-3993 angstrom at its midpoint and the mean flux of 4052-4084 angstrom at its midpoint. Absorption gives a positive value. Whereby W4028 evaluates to -4.9 angstrom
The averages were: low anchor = 1.07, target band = 1.61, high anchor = 1.6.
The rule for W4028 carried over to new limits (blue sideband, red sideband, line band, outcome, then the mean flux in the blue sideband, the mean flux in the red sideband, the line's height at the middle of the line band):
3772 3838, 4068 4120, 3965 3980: 7.48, 1.23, 1.68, 1.49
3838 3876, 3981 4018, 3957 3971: 6.45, 1.25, 1.5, 1.44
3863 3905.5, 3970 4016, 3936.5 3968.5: 8.35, 1.2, 1.36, 1.3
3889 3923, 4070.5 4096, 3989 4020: -0.66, 1.23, 1.7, 1.49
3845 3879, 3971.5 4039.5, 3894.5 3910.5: 0.88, 1.26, 1.47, 1.32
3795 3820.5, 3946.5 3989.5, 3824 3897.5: 1.48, 1.28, 1.07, 1.21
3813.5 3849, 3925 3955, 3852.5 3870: -4.18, 1.13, 0.815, 1.04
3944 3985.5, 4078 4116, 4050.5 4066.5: -0.86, 1.02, 1.69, 1.49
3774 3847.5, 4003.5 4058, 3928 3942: 9.03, 1.23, 1.59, 1.43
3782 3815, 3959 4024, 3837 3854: 0.72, 1.31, 1.29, 1.3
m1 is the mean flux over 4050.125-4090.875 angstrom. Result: 1.63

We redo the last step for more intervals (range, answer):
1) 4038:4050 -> 1.59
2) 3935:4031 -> 1.24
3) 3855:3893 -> 1.2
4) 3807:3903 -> 1.2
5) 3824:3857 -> 1.17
